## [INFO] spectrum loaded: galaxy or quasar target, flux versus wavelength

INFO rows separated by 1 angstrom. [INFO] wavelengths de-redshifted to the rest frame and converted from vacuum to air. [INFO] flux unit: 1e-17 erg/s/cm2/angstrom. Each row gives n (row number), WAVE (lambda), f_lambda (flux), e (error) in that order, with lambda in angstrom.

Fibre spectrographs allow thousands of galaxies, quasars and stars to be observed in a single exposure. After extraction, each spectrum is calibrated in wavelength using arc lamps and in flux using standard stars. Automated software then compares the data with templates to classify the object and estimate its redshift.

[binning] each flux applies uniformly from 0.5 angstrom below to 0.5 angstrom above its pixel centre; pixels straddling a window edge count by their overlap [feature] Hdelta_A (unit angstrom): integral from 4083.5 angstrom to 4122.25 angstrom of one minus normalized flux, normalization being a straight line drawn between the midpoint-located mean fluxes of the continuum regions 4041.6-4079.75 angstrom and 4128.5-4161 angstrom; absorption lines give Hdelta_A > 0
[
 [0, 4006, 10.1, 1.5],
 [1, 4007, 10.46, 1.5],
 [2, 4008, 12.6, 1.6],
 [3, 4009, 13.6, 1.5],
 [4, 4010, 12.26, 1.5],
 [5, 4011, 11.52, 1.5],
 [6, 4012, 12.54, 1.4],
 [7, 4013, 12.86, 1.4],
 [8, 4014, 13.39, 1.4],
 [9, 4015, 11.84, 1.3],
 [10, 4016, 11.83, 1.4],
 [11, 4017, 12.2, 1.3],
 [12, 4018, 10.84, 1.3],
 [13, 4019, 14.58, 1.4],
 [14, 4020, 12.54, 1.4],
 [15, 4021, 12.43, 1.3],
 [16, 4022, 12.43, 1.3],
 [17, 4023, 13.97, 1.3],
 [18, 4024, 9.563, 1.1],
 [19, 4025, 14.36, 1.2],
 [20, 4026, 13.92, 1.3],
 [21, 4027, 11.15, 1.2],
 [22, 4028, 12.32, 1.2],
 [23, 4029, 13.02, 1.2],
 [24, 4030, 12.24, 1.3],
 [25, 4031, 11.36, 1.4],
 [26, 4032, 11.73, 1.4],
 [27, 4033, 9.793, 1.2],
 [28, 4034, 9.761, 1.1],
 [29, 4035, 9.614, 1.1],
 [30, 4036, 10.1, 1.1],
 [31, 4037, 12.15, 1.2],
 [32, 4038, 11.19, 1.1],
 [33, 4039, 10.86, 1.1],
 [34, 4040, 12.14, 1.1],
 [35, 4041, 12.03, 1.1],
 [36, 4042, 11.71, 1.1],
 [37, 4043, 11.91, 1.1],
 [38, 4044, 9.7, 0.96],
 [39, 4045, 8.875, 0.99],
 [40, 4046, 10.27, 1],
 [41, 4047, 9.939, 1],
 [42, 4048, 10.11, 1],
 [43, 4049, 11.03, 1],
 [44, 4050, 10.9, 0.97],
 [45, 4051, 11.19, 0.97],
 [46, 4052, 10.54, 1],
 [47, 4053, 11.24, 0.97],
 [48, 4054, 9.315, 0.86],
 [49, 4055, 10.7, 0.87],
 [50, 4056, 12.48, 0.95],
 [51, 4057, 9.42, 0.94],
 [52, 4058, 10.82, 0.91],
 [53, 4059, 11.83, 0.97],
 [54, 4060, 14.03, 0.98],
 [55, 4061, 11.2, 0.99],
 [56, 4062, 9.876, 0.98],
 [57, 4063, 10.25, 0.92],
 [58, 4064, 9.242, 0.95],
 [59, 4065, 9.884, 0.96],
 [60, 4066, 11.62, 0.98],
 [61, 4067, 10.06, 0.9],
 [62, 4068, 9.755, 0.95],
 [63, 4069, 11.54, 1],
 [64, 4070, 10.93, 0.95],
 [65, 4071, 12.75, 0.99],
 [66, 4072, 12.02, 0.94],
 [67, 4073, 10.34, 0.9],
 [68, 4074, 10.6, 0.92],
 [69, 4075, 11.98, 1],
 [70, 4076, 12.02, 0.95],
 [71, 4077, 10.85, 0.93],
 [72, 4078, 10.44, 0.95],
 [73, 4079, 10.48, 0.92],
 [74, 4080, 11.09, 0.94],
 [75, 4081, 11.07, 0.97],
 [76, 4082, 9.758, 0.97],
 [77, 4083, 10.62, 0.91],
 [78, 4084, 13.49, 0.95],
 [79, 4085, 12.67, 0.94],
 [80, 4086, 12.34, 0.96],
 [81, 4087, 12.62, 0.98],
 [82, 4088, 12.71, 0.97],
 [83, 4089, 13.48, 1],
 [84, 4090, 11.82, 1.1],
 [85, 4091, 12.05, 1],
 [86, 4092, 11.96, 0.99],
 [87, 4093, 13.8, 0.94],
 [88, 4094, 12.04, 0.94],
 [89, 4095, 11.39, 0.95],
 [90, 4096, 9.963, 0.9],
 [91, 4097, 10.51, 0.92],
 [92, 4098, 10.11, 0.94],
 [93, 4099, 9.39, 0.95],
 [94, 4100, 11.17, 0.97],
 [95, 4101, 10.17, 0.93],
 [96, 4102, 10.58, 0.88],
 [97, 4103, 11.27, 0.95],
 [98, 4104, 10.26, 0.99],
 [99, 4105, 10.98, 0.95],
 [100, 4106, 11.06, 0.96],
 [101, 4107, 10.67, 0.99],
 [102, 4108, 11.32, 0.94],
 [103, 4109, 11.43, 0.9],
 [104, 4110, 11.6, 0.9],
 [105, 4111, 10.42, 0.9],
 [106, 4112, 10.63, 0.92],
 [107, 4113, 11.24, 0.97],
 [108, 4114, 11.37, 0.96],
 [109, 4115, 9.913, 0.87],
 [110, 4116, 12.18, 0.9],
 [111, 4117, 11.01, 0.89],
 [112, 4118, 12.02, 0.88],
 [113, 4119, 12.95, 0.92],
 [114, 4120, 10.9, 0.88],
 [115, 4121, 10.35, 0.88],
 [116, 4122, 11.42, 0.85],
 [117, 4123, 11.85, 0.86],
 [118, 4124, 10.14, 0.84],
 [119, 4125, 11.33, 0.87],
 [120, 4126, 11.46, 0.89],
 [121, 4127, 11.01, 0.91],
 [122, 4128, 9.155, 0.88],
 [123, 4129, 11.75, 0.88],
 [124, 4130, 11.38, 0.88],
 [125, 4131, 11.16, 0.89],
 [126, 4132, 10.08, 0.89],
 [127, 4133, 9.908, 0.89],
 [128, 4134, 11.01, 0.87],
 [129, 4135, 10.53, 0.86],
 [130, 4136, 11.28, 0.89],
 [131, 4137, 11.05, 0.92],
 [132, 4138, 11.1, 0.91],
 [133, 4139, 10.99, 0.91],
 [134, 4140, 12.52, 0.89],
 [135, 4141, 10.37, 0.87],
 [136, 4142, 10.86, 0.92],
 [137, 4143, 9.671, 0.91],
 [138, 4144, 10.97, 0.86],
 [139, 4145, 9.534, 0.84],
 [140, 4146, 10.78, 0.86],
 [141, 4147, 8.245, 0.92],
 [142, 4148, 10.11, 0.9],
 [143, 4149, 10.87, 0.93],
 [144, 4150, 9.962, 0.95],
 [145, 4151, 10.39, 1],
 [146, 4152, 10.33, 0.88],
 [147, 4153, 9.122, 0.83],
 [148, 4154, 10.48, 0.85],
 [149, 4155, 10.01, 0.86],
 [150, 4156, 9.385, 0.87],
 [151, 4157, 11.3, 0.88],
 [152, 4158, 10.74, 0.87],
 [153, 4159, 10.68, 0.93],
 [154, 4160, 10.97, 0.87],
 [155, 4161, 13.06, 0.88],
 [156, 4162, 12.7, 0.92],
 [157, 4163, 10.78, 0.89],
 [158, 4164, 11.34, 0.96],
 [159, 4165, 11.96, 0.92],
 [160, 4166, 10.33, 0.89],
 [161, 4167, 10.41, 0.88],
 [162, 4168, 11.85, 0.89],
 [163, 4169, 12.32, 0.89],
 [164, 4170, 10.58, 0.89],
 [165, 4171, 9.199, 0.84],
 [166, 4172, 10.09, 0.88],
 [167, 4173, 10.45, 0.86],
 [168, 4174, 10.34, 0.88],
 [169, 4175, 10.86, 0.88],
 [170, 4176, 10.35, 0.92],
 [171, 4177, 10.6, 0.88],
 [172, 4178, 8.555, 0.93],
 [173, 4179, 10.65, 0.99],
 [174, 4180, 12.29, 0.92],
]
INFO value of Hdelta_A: -2.5 angstrom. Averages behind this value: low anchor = 10.8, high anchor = 10.6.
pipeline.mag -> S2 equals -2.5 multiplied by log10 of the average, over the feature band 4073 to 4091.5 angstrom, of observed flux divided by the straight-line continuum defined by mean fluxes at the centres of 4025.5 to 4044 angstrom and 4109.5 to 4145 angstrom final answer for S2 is -0.04 mag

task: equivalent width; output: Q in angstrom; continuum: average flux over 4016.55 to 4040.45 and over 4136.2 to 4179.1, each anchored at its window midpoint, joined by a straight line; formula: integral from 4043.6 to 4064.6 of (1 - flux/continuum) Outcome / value 1.8 angstrom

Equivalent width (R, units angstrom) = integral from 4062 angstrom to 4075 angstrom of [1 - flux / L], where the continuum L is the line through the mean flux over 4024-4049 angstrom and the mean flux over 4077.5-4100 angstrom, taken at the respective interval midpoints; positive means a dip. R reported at 0.7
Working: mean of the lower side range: 11.2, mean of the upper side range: 11.5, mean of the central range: 10.8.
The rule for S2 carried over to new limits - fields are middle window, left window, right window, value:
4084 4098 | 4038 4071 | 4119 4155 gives -0.13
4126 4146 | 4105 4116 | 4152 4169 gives 0.02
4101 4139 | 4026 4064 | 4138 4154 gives -0.05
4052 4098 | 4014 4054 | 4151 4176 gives 0.00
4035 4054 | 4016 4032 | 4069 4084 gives 0.11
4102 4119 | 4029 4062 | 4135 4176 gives -0.03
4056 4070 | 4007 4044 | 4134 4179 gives 0.08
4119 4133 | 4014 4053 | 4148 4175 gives 0.00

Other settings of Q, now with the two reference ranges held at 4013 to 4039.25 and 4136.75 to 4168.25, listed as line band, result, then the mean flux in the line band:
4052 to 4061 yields 0.3 angstrom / 11.2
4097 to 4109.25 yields 0.5 angstrom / 10.7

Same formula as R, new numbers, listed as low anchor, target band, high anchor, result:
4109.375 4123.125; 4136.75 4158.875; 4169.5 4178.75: 0.52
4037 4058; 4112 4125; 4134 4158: -0.87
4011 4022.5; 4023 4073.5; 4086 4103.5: 4.13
